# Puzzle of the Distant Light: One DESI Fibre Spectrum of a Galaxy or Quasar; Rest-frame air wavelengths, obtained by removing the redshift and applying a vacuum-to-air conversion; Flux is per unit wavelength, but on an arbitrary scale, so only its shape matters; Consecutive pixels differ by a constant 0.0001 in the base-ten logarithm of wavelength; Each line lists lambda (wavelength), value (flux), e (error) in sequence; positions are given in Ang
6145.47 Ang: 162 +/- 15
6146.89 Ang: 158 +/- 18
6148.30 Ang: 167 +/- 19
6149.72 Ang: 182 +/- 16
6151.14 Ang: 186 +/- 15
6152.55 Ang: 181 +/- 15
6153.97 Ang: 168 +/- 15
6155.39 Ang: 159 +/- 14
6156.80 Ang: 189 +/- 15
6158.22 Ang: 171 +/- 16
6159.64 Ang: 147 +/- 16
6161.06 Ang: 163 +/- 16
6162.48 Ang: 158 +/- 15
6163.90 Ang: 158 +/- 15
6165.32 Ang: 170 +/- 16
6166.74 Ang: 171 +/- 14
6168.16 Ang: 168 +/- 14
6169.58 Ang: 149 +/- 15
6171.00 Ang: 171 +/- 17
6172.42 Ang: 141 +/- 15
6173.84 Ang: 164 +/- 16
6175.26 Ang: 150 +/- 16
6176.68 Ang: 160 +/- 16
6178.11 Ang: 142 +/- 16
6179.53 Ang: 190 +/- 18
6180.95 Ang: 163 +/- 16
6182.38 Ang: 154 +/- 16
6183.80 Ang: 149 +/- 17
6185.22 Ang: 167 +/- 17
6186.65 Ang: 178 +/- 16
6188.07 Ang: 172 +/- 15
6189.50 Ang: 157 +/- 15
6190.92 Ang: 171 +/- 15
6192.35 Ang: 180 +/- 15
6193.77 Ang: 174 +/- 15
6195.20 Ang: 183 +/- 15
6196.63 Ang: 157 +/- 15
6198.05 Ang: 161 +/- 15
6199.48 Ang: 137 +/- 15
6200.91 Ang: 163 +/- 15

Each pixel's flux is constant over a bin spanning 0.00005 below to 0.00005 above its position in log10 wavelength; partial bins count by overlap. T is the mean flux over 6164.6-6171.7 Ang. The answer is 166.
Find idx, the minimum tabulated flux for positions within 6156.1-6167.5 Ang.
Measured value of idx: 147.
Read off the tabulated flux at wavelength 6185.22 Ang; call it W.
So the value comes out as 167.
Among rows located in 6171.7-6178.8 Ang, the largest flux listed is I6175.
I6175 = 164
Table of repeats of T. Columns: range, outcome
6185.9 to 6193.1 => 172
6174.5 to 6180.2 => 160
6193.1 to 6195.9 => 178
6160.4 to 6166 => 162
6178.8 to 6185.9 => 165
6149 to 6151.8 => 183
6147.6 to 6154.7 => 177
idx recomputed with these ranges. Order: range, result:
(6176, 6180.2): 142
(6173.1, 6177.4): 150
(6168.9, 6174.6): 141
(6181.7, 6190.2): 149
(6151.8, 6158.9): 159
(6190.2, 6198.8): 157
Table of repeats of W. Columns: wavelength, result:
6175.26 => 150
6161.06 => 163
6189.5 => 157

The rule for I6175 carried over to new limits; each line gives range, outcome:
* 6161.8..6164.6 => 158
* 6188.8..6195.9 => 183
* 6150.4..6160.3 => 189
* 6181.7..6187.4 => 178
